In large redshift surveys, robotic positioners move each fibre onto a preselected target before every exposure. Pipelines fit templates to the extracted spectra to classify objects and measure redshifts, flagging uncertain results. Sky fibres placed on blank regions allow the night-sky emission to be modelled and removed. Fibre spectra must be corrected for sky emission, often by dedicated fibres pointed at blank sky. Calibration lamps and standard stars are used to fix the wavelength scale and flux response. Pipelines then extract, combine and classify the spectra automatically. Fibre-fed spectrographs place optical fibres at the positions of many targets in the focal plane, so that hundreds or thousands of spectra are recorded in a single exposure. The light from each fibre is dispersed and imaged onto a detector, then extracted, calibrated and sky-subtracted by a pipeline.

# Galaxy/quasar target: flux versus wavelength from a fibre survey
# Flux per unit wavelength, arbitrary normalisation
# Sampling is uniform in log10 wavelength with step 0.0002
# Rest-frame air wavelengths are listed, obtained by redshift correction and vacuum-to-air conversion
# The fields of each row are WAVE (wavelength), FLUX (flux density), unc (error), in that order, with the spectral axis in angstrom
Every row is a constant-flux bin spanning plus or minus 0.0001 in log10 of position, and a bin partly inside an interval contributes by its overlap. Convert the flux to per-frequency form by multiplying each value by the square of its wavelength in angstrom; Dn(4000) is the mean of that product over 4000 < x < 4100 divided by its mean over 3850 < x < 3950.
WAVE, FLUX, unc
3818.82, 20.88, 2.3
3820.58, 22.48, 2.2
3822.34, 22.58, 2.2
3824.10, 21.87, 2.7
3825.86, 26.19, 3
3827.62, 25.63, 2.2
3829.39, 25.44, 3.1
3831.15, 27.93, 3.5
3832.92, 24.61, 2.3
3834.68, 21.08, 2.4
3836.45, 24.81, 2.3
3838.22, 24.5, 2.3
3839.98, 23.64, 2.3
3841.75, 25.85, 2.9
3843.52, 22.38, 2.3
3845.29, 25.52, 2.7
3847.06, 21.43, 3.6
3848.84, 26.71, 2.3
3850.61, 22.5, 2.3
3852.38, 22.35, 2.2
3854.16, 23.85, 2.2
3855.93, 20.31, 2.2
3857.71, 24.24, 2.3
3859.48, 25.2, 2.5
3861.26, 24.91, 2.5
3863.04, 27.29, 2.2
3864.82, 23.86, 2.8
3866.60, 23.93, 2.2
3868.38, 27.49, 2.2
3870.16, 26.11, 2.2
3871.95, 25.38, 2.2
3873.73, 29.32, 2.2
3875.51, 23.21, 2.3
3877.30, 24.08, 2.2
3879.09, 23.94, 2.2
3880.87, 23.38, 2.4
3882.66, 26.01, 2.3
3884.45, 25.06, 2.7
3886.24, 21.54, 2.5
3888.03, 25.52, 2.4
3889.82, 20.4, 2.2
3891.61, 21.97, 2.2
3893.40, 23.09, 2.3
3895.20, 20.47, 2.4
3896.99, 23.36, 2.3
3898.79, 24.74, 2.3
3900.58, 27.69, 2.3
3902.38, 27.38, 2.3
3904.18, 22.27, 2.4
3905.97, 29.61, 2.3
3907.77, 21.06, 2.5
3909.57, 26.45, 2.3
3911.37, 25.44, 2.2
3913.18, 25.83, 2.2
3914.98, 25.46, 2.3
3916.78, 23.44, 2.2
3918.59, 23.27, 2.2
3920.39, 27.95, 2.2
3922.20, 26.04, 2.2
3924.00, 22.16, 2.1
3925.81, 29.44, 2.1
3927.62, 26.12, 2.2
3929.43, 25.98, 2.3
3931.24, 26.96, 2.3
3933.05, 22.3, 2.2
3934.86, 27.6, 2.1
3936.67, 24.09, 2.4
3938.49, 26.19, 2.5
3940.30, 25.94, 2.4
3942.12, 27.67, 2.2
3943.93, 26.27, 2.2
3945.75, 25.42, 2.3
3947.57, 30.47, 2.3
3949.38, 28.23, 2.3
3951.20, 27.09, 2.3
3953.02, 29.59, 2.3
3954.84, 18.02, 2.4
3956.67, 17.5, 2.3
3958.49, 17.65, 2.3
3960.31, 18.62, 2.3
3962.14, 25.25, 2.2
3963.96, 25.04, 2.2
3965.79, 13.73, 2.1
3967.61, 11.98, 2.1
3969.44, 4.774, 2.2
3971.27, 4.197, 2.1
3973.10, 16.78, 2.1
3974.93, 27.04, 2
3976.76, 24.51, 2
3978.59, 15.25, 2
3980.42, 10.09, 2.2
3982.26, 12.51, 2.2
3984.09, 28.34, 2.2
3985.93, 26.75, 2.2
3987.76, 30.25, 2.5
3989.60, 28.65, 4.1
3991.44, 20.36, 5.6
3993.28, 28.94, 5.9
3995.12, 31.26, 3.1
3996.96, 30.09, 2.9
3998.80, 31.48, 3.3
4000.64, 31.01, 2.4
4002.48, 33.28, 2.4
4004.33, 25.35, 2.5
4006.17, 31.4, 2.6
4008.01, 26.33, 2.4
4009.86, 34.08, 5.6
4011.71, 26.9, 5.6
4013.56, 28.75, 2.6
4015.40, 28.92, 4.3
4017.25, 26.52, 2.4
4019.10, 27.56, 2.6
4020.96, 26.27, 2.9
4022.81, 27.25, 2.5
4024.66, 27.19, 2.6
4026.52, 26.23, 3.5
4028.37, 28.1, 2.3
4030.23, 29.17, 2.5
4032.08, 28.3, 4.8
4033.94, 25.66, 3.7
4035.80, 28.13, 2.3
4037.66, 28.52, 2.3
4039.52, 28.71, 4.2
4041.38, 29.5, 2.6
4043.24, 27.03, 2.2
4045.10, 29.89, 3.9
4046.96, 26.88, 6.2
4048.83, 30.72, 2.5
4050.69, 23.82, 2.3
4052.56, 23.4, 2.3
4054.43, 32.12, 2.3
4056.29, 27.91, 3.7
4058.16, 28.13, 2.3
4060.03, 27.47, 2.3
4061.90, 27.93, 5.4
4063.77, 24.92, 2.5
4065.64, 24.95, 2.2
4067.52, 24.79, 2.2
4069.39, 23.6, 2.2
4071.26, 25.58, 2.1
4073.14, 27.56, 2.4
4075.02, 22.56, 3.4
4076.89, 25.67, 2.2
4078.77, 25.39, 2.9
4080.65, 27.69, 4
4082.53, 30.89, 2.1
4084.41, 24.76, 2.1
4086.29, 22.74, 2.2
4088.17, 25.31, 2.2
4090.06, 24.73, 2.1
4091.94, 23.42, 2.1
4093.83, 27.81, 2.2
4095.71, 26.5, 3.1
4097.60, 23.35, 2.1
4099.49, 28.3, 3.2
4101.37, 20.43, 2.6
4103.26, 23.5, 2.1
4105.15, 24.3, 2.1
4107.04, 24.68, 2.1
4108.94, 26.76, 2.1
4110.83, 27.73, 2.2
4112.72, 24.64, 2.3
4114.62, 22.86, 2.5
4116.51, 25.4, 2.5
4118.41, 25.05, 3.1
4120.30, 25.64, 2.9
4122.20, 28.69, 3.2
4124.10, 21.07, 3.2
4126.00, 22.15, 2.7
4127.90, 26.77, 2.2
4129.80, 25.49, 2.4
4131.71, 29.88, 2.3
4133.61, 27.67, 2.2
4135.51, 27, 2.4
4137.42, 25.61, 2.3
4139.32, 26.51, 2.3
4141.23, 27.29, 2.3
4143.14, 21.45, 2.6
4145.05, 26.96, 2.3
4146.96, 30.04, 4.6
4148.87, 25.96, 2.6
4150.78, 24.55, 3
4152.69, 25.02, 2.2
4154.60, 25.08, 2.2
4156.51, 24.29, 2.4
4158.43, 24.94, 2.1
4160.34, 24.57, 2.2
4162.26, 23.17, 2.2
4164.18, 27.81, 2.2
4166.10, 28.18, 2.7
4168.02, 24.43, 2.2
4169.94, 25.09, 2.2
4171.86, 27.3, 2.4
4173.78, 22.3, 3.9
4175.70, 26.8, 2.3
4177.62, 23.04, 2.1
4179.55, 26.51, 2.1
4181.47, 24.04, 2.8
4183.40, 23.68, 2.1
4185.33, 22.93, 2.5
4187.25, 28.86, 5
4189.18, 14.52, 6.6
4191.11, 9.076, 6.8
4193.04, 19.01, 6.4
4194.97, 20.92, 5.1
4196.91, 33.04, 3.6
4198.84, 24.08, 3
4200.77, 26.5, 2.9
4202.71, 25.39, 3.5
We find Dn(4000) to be 1.17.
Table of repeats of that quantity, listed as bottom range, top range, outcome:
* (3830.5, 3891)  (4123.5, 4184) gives 1.21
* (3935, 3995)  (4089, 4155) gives 1.25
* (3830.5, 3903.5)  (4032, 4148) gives 1.20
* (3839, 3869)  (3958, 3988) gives 0.80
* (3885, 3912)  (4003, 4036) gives 1.23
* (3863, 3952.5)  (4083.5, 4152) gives 1.12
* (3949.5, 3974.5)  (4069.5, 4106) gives 1.48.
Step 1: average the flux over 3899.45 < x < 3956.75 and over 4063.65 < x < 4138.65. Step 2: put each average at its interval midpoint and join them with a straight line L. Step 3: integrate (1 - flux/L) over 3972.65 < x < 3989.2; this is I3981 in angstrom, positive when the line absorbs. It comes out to 2.57 angstrom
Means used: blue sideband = 25.7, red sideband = 25.4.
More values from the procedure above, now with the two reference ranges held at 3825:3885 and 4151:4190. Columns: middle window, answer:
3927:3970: 2.64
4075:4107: -0.70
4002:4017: -2.72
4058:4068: -0.66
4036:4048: -1.83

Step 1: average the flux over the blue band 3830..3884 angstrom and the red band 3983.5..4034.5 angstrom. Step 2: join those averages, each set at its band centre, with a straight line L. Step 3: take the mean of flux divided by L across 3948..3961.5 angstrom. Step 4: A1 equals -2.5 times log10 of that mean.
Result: 0.19 mag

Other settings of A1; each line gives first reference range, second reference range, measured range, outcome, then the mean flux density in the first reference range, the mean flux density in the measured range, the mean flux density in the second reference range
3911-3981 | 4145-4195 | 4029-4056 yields -0.204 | 22.6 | 28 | 24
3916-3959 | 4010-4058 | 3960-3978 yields 0.460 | 25.3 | 17.1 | 27.8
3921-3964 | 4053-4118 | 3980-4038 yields -0.087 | 25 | 27.4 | 25.7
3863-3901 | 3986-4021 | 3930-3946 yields 0.023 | 24.3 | 25.8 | 28.8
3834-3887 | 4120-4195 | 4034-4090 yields -0.092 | 24.3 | 26.7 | 24.6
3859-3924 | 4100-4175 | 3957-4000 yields 0.186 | 24.7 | 21.1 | 25.4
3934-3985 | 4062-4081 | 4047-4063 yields -0.122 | 21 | 27.6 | 25.3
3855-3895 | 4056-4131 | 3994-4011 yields -0.215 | 24.3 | 30.4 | 25.4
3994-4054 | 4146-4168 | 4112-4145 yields 0.032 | 28.4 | 25.5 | 25.7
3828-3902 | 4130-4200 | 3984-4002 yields -0.177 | 24.3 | 28.8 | 24.8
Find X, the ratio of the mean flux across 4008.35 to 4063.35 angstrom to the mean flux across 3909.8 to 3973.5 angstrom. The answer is 1.21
